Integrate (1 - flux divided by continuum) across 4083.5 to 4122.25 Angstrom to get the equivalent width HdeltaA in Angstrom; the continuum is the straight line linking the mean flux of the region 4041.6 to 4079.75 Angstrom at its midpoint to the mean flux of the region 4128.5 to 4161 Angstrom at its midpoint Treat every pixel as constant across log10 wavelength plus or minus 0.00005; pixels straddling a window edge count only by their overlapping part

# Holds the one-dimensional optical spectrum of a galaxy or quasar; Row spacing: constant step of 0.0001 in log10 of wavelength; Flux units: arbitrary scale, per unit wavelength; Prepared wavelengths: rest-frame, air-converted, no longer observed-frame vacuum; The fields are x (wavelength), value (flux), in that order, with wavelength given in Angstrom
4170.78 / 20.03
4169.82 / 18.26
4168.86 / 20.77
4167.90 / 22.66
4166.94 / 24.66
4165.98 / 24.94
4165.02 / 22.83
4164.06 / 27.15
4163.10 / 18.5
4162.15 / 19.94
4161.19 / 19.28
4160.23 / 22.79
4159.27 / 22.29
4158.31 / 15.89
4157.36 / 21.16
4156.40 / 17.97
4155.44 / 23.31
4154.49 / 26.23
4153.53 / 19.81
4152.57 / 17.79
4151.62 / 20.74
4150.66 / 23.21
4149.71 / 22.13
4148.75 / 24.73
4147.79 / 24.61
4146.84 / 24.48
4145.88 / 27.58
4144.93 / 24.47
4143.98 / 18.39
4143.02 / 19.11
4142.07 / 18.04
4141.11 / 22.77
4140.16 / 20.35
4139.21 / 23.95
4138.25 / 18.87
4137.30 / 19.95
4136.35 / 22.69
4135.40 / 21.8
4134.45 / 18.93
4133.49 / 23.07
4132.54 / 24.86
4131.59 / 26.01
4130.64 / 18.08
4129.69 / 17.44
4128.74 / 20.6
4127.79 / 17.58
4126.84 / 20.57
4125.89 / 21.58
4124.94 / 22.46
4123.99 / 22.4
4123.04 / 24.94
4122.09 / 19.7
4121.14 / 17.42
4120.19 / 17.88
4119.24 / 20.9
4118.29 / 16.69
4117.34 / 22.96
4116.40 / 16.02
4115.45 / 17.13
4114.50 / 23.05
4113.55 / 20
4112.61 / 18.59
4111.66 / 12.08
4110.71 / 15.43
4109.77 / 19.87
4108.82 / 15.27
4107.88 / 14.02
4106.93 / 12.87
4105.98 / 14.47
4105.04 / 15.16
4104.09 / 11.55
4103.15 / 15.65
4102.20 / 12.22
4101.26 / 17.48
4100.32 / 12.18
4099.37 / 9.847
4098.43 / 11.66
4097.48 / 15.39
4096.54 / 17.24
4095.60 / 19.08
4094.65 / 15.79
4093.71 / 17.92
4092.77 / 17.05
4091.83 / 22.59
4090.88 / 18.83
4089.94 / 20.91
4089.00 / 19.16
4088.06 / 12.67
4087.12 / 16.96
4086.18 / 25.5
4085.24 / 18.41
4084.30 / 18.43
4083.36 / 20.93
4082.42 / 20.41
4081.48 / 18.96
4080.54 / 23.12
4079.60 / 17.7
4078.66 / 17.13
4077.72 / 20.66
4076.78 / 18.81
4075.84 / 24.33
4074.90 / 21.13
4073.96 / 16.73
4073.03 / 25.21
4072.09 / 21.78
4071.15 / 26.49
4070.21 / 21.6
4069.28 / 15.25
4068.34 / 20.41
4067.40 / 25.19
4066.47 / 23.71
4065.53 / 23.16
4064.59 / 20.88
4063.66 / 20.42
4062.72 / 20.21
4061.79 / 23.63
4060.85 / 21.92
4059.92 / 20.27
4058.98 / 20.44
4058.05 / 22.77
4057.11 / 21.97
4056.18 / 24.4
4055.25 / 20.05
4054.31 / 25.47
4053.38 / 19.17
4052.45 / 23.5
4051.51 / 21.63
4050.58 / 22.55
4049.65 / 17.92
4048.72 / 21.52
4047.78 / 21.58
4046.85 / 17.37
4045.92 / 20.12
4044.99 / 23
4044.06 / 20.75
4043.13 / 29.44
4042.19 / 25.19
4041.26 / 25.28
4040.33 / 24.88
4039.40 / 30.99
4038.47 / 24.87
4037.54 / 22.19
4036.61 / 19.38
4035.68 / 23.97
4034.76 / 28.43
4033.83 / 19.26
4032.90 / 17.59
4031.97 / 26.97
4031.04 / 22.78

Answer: 8.3 Angstrom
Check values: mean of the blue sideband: 21.6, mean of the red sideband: 21.6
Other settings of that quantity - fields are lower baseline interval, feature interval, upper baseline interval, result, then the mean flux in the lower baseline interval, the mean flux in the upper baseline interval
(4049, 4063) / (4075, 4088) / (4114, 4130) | 0.72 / 21.8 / 20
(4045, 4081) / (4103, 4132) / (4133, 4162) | 4.20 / 21.3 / 21.5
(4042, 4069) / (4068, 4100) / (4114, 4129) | 3.25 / 21.9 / 20.1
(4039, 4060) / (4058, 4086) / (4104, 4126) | 0.06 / 22.6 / 18.1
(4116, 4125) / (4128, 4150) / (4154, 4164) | -1.38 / 20.1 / 21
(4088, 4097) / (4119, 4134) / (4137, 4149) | -0.06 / 18.4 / 22.1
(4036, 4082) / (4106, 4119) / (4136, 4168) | 2.78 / 21.9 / 21.8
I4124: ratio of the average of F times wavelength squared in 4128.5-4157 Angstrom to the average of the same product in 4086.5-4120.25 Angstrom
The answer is 1.34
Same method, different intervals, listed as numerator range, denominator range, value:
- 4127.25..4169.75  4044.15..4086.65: 1.06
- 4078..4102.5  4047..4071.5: 0.83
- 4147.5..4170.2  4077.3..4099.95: 1.24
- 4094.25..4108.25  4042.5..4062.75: 0.67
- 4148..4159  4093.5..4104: 1.48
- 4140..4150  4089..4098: 1.26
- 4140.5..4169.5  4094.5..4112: 1.54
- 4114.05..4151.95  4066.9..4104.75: 1.17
